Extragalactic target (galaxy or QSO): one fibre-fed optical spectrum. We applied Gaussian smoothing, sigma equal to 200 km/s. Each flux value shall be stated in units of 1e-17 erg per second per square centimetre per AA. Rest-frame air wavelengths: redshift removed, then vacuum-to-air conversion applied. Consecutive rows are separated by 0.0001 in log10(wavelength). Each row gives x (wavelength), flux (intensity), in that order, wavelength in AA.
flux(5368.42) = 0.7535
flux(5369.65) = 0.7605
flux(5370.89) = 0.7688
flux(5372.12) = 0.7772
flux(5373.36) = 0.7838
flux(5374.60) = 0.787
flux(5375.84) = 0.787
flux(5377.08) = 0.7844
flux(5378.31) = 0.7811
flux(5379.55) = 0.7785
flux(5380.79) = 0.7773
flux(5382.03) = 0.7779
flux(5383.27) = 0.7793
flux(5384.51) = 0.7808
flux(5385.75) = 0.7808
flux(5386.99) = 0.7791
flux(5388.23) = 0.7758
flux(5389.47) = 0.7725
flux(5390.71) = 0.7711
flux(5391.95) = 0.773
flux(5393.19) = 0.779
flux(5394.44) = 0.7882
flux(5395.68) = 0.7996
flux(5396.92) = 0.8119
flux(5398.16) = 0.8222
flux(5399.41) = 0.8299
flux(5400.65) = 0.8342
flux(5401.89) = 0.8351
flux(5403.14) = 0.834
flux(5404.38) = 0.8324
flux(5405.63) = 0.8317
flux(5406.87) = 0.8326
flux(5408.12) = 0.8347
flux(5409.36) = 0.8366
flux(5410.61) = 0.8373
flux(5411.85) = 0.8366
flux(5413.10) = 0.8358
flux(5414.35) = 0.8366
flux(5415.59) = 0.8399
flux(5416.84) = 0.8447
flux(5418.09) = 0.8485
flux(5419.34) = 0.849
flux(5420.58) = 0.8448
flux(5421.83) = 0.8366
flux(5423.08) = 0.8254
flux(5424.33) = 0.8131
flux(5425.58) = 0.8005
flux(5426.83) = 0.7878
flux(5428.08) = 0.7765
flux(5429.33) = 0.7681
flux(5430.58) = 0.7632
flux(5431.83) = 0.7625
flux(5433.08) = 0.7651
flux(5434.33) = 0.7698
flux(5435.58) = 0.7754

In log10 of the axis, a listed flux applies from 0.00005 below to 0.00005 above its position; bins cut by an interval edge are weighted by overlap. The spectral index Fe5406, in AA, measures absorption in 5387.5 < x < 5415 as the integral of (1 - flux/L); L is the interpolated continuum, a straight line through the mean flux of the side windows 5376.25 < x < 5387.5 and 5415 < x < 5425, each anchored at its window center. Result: -0.2 AA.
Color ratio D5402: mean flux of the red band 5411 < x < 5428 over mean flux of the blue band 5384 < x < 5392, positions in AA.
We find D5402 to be 1.07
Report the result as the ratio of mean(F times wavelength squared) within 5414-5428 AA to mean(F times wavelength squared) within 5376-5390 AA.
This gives 1.08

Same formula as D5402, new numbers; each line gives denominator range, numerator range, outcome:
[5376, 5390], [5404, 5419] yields 1.07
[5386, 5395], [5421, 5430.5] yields 1.03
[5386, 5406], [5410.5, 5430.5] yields 1.02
